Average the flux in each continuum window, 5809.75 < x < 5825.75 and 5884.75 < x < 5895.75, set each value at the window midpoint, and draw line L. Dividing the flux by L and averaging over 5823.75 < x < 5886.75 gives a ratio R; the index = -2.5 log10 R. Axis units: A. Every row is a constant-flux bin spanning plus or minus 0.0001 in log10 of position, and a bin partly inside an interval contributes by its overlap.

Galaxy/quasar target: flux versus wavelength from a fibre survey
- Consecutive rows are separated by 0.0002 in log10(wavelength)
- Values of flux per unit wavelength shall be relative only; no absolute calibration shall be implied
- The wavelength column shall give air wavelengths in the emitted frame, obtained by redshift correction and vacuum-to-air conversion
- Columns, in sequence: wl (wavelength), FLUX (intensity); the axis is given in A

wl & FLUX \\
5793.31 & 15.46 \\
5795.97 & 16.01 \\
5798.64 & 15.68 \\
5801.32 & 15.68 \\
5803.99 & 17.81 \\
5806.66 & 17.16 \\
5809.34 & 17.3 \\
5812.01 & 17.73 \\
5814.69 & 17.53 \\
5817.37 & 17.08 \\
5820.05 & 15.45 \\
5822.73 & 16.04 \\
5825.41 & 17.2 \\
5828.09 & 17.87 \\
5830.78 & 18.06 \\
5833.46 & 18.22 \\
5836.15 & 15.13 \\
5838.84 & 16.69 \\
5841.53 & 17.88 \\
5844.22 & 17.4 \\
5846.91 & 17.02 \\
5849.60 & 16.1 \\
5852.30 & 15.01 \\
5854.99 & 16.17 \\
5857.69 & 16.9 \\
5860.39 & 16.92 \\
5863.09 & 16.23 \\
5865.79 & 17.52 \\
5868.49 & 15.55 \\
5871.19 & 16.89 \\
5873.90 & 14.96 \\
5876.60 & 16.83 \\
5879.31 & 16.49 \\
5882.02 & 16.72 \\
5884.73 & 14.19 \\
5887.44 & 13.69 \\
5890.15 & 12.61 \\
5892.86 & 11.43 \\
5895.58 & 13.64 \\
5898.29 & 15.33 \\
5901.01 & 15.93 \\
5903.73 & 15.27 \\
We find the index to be -0.12 mag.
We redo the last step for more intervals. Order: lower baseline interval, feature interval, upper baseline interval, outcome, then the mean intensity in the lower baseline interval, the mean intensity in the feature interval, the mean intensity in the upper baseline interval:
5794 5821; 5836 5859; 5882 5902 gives -0.075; 16.7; 16.5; 14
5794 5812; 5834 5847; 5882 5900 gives -0.099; 16.7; 16.9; 13.8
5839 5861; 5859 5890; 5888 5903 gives -0.050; 16.7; 15.9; 13.8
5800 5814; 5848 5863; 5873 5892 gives -0.032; 17.2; 16.2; 15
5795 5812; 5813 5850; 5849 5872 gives -0.030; 16.7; 17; 16.4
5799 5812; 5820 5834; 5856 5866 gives -0.022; 17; 17.2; 16.8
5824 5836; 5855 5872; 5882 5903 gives -0.063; 17.6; 16.6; 14.1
